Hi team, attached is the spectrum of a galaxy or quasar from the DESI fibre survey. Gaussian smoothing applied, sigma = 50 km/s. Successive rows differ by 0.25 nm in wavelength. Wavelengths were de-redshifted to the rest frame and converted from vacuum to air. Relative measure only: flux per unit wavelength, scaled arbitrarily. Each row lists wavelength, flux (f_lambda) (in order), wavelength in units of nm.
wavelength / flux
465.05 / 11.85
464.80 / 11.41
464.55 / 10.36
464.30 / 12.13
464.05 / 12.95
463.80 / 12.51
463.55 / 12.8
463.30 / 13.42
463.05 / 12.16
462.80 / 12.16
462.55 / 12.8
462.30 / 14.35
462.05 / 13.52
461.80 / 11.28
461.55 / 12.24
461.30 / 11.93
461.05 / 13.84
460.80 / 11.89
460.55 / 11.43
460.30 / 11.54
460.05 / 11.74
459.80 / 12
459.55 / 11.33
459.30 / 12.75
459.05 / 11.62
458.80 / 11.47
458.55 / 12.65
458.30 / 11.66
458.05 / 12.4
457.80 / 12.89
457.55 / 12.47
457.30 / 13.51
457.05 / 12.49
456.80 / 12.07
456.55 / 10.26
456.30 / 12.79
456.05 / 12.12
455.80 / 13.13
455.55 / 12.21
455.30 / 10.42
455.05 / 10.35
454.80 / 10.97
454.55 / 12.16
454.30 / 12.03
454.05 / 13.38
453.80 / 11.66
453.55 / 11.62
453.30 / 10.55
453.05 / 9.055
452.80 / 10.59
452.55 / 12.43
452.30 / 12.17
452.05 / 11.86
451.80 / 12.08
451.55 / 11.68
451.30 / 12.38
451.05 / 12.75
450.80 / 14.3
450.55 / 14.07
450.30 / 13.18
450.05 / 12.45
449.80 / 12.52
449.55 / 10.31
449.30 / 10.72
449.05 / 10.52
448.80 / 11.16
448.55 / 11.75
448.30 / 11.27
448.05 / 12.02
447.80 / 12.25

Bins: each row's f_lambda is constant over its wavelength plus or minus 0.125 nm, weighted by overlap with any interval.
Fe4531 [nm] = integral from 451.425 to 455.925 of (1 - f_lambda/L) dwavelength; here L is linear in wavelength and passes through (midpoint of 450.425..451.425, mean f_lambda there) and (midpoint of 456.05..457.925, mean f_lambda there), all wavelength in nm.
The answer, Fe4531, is 0.46 nm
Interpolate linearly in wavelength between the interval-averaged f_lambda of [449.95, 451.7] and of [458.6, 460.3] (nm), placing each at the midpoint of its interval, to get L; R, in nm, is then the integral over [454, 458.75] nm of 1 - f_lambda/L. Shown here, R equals 0.06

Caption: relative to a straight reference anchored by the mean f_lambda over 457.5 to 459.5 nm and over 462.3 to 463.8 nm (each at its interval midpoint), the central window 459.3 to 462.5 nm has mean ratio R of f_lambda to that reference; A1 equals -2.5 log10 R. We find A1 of 0.02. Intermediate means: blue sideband 12.2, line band 12.3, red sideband 12.8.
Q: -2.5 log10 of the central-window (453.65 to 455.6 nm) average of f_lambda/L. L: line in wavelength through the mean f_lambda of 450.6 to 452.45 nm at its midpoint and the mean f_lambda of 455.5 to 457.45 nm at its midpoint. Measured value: 0.07 mag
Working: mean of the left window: 12.5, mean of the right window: 12.3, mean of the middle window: 11.6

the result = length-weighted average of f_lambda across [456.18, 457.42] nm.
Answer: 12.2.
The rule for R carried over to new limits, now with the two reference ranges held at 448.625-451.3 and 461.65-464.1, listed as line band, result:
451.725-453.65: 0.16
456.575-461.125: 0.16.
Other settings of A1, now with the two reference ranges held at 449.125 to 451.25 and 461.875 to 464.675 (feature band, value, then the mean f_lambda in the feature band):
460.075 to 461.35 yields 0.043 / 12.1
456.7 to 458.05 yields -0.009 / 12.7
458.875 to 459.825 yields 0.061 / 11.9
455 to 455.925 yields 0.083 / 11.6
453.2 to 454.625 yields 0.054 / 11.9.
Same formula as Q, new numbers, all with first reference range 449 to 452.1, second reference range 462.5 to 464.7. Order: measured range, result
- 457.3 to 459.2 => 0.00 mag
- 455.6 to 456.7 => 0.02 mag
